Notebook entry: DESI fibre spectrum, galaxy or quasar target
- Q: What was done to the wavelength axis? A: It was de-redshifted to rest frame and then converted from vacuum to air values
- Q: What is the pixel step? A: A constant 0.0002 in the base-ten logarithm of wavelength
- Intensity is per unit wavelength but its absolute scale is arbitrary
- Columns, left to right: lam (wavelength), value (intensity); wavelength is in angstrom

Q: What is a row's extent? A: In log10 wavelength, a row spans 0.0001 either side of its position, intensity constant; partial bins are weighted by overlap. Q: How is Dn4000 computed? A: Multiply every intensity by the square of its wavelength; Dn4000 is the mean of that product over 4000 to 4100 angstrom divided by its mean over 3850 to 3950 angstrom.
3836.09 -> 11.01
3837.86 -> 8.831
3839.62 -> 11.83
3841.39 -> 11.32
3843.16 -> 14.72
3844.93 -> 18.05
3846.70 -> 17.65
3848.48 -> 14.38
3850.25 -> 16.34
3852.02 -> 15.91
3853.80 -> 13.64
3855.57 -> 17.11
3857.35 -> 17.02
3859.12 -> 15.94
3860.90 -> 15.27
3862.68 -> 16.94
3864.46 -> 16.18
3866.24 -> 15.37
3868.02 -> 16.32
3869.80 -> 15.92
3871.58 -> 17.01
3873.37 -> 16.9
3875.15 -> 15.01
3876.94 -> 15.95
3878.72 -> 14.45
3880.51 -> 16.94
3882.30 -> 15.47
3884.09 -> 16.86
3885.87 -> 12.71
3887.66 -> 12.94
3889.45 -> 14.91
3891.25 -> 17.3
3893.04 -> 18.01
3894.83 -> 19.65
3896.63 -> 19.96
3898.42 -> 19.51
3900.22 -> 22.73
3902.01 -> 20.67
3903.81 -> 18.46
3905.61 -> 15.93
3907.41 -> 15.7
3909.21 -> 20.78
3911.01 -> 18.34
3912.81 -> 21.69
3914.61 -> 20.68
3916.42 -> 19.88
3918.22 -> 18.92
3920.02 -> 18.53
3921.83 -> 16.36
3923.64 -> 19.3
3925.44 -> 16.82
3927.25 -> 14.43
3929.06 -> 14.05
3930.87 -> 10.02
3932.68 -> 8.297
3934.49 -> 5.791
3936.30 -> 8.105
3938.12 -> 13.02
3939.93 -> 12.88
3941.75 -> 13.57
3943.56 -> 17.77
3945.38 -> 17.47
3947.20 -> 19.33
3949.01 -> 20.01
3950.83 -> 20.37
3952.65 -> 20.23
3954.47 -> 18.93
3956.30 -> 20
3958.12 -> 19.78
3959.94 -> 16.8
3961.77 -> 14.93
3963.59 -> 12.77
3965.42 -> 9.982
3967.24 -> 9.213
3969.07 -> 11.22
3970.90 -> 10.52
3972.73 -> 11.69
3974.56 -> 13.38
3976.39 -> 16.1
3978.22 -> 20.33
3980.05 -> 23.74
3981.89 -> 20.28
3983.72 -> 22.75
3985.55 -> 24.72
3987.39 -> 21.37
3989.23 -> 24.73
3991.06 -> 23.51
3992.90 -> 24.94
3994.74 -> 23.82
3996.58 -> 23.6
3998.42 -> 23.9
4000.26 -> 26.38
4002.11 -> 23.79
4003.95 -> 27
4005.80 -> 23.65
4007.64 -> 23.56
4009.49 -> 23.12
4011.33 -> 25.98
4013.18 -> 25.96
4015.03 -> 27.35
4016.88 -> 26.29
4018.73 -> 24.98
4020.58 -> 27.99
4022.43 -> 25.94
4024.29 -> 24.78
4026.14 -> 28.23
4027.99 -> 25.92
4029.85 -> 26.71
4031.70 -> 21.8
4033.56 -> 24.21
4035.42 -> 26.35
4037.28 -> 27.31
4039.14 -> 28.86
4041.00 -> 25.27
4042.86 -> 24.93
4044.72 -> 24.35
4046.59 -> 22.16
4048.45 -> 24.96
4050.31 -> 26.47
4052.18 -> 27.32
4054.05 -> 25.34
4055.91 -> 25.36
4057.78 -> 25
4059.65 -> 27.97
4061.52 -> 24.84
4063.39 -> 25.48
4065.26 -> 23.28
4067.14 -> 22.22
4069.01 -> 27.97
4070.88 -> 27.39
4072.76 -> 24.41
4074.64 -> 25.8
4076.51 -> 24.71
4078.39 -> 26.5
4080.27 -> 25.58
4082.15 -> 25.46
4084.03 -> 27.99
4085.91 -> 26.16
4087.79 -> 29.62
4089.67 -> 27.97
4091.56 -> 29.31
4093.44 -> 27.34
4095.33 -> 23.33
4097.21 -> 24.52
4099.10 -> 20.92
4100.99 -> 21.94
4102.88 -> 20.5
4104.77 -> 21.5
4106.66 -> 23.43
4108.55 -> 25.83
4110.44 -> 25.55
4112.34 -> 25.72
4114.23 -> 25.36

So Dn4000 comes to 1.69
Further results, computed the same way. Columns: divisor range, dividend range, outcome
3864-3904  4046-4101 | 1.67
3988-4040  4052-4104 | 1.04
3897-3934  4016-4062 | 1.57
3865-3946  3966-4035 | 1.46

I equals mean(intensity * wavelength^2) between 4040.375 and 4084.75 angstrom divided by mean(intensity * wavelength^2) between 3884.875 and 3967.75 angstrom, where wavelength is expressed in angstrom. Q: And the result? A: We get 1.65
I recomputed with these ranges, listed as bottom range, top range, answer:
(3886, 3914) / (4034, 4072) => 1.51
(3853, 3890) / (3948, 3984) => 1.11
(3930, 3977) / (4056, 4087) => 1.90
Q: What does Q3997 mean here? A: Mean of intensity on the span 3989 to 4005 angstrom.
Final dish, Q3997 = 24.6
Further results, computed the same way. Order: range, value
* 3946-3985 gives 16.9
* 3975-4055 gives 24.6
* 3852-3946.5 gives 16.2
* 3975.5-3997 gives 22.5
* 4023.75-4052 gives 25.5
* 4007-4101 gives 25.7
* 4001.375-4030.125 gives 25.7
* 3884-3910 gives 17.8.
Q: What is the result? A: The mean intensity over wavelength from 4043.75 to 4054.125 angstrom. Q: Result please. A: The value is 25.1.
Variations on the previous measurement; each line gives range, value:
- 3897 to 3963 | 16.9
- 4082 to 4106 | 25.1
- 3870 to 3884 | 16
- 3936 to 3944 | 13.2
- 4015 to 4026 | 26.3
